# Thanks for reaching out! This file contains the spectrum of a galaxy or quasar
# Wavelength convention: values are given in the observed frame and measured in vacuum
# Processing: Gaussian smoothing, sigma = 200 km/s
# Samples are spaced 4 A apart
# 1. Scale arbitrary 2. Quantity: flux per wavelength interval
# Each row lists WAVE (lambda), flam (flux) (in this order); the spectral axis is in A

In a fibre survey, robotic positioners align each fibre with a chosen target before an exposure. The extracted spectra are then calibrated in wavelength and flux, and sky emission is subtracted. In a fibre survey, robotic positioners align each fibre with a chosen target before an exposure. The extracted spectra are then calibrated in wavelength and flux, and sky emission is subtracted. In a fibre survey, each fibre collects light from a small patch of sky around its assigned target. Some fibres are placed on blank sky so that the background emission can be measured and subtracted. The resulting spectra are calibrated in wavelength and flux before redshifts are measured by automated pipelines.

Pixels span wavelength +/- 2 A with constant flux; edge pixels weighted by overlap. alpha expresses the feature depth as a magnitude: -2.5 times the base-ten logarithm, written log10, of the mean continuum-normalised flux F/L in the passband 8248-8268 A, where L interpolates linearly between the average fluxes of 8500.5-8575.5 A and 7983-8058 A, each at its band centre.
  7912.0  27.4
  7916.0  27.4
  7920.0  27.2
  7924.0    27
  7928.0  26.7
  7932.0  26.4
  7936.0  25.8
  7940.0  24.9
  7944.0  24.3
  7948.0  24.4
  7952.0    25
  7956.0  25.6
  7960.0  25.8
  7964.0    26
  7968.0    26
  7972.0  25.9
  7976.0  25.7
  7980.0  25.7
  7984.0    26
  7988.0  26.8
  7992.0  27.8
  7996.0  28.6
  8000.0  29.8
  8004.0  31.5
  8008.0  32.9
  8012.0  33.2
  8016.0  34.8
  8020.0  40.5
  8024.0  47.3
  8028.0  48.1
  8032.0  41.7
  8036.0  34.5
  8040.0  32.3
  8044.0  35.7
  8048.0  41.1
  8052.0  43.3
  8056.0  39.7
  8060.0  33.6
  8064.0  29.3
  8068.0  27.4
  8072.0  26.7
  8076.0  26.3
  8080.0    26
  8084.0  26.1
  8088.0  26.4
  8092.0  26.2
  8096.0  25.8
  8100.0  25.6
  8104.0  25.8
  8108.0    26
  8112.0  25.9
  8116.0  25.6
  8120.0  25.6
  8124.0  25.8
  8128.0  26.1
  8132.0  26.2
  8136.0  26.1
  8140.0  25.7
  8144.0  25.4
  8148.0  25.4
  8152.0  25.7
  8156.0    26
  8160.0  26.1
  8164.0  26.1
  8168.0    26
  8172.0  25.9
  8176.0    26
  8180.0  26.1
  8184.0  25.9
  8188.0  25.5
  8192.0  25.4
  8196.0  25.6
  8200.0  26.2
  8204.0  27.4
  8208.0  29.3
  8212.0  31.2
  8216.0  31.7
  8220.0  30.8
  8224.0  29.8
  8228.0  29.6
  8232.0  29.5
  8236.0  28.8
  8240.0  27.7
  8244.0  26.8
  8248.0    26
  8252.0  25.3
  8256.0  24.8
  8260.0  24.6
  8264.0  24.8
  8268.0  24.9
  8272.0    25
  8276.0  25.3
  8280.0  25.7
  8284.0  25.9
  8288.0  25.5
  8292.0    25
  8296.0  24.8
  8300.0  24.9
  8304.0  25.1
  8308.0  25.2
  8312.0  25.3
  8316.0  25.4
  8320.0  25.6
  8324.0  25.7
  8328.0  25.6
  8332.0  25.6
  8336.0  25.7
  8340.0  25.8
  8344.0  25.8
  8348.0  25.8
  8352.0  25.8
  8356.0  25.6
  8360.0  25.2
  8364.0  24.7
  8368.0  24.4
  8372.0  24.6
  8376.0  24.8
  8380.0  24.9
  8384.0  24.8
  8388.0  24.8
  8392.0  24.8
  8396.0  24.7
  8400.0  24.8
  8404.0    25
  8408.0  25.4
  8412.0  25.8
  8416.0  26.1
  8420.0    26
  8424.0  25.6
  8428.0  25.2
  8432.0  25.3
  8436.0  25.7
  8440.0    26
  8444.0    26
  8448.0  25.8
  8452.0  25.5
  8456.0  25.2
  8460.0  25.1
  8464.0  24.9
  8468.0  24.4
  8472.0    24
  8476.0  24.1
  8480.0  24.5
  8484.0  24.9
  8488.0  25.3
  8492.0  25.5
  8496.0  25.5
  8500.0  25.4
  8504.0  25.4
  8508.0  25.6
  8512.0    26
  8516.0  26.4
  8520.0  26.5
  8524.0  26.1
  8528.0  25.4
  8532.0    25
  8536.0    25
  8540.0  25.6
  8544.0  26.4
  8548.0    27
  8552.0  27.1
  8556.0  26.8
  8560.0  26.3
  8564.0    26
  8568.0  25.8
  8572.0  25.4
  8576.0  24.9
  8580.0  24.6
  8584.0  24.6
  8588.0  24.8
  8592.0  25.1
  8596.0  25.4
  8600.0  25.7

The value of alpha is 0.242 mag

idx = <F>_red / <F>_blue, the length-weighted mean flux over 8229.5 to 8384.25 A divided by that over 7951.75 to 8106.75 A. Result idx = 0.83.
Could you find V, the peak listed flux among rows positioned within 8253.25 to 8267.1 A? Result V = 24.8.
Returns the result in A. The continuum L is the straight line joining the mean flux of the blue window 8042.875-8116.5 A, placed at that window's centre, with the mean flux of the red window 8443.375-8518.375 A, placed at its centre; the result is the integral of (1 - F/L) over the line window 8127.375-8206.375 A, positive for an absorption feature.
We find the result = 7.46 A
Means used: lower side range 29.6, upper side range 25.2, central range 26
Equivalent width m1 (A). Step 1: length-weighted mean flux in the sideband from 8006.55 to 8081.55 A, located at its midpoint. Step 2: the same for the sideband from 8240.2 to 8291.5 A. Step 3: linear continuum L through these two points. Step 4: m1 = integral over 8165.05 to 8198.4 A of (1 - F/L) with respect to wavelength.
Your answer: 4.0 A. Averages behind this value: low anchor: 35.6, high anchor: 25.5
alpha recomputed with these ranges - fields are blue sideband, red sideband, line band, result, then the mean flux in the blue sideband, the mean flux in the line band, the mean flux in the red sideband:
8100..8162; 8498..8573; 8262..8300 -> 0.03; 25.8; 25.2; 26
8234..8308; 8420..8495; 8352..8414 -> 0.02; 25.6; 25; 25.2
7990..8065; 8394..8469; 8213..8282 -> 0.12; 36.2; 27.2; 25.4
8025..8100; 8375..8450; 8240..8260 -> 0.12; 32.8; 25.8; 25.3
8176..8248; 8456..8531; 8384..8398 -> 0.06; 28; 24.8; 25.3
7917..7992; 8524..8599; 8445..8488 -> 0.03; 25.9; 24.9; 25.6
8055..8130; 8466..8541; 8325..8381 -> 0.03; 27.2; 25.3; 25.3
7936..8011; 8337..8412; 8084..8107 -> 0.02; 26.9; 26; 25.1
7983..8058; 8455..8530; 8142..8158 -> 0.27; 35.7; 25.6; 25.3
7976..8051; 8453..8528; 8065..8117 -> 0.24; 34.2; 26.2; 25.3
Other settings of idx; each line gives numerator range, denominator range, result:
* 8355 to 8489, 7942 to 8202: 0.87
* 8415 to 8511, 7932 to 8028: 0.87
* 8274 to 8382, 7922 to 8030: 0.86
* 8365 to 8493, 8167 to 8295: 0.94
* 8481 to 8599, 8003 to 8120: 0.79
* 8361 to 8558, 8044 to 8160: 0.90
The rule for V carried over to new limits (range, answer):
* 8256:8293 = 25.9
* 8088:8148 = 26.4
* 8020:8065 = 48.1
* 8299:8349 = 25.8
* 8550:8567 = 27.1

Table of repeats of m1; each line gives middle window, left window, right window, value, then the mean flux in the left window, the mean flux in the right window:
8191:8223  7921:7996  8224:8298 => -3.0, 26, 26.2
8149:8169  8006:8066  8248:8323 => 3.6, 37.9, 25.2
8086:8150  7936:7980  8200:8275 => 1.9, 25.4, 27.6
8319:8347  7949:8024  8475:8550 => 1.2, 29.2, 25.6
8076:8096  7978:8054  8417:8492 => 4.3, 34.8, 25.2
